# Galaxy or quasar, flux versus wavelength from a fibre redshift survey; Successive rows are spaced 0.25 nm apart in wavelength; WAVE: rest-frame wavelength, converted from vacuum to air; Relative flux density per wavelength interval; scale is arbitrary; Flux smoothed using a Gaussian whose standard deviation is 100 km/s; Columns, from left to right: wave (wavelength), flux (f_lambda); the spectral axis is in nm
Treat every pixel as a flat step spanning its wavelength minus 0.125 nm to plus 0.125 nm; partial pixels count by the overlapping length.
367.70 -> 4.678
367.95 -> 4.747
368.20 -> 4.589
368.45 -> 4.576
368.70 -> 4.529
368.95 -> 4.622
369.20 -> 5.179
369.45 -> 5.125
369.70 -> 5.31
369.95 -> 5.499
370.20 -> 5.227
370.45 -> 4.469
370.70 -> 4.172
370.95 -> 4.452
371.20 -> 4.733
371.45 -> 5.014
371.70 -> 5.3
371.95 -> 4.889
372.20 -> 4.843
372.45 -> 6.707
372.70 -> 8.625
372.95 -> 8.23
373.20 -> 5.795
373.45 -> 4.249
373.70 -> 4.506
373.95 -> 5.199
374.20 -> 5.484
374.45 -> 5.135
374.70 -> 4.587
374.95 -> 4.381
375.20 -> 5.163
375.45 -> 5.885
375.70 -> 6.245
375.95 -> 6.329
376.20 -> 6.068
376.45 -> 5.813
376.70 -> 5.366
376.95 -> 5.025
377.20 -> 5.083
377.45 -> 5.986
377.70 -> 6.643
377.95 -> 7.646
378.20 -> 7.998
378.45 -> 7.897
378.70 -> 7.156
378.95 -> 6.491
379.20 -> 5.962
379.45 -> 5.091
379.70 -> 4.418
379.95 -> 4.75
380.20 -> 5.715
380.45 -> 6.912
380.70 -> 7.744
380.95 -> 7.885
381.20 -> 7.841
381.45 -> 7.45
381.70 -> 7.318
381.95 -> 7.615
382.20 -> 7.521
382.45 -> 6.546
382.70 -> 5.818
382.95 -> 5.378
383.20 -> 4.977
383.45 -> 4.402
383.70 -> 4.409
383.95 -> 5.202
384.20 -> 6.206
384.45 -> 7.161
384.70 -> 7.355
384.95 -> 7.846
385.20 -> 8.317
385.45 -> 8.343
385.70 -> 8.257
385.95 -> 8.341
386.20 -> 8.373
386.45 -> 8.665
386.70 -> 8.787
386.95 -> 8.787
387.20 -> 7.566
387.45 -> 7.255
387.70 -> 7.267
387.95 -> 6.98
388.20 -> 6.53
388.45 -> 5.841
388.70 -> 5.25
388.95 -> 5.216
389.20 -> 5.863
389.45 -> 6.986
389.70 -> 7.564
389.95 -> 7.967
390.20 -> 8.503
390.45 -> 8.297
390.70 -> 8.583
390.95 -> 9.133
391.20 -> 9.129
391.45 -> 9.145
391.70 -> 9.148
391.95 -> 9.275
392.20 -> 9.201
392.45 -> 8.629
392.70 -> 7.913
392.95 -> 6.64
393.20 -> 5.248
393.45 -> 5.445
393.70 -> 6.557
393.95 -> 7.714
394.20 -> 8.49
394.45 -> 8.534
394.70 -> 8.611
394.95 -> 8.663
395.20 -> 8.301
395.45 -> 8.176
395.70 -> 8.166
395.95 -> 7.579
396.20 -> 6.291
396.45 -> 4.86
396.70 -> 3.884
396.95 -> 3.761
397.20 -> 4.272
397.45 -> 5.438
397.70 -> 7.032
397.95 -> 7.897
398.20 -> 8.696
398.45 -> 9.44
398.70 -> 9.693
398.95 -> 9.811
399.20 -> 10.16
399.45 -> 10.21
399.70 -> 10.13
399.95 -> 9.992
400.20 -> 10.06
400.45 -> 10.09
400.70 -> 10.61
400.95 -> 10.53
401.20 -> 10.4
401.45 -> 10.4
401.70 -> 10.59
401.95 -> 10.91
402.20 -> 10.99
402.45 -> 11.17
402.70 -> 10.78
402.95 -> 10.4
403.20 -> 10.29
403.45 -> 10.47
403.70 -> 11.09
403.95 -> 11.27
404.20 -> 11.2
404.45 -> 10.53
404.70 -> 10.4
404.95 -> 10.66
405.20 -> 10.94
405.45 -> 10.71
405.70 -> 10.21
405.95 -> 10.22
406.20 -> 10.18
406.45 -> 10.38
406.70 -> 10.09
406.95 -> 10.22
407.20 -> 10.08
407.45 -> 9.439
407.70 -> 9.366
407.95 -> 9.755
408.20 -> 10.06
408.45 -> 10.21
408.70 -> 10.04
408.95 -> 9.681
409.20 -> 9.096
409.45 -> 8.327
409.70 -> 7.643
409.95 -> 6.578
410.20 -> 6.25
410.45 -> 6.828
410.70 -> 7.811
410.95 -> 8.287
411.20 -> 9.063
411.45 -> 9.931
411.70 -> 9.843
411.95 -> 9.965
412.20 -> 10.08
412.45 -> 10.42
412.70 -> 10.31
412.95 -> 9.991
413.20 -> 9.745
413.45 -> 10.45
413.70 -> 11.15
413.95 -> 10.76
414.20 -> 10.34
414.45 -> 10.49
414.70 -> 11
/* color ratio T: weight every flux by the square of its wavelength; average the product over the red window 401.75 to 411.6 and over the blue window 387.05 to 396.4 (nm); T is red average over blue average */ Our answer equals 1.39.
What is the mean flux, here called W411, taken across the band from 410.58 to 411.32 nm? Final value 8.39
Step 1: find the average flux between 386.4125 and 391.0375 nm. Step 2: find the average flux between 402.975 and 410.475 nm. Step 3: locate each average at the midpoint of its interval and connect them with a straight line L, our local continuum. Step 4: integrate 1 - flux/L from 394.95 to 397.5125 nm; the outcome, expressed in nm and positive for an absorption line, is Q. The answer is 0.66 nm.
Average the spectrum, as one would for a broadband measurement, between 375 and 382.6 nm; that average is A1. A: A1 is 6.43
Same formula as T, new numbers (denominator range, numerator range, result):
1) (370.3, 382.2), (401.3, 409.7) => 1.99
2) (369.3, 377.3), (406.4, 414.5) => 2.12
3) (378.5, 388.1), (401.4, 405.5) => 1.72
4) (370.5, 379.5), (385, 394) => 1.43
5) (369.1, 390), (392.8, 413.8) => 1.64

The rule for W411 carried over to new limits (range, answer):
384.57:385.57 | 7.96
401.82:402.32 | 10.9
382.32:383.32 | 5.69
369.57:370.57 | 5.13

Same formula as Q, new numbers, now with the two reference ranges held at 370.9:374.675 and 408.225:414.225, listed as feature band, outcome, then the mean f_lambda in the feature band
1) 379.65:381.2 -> -0.040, 6.45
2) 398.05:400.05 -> -0.406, 9.74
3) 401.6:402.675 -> -0.322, 10.9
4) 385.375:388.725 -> -0.354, 7.65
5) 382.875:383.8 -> 0.253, 4.77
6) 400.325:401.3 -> -0.253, 10.4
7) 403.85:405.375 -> -0.386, 10.8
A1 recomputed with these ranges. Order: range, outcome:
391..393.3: 8.32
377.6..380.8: 6.48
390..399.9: 7.88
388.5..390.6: 6.94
